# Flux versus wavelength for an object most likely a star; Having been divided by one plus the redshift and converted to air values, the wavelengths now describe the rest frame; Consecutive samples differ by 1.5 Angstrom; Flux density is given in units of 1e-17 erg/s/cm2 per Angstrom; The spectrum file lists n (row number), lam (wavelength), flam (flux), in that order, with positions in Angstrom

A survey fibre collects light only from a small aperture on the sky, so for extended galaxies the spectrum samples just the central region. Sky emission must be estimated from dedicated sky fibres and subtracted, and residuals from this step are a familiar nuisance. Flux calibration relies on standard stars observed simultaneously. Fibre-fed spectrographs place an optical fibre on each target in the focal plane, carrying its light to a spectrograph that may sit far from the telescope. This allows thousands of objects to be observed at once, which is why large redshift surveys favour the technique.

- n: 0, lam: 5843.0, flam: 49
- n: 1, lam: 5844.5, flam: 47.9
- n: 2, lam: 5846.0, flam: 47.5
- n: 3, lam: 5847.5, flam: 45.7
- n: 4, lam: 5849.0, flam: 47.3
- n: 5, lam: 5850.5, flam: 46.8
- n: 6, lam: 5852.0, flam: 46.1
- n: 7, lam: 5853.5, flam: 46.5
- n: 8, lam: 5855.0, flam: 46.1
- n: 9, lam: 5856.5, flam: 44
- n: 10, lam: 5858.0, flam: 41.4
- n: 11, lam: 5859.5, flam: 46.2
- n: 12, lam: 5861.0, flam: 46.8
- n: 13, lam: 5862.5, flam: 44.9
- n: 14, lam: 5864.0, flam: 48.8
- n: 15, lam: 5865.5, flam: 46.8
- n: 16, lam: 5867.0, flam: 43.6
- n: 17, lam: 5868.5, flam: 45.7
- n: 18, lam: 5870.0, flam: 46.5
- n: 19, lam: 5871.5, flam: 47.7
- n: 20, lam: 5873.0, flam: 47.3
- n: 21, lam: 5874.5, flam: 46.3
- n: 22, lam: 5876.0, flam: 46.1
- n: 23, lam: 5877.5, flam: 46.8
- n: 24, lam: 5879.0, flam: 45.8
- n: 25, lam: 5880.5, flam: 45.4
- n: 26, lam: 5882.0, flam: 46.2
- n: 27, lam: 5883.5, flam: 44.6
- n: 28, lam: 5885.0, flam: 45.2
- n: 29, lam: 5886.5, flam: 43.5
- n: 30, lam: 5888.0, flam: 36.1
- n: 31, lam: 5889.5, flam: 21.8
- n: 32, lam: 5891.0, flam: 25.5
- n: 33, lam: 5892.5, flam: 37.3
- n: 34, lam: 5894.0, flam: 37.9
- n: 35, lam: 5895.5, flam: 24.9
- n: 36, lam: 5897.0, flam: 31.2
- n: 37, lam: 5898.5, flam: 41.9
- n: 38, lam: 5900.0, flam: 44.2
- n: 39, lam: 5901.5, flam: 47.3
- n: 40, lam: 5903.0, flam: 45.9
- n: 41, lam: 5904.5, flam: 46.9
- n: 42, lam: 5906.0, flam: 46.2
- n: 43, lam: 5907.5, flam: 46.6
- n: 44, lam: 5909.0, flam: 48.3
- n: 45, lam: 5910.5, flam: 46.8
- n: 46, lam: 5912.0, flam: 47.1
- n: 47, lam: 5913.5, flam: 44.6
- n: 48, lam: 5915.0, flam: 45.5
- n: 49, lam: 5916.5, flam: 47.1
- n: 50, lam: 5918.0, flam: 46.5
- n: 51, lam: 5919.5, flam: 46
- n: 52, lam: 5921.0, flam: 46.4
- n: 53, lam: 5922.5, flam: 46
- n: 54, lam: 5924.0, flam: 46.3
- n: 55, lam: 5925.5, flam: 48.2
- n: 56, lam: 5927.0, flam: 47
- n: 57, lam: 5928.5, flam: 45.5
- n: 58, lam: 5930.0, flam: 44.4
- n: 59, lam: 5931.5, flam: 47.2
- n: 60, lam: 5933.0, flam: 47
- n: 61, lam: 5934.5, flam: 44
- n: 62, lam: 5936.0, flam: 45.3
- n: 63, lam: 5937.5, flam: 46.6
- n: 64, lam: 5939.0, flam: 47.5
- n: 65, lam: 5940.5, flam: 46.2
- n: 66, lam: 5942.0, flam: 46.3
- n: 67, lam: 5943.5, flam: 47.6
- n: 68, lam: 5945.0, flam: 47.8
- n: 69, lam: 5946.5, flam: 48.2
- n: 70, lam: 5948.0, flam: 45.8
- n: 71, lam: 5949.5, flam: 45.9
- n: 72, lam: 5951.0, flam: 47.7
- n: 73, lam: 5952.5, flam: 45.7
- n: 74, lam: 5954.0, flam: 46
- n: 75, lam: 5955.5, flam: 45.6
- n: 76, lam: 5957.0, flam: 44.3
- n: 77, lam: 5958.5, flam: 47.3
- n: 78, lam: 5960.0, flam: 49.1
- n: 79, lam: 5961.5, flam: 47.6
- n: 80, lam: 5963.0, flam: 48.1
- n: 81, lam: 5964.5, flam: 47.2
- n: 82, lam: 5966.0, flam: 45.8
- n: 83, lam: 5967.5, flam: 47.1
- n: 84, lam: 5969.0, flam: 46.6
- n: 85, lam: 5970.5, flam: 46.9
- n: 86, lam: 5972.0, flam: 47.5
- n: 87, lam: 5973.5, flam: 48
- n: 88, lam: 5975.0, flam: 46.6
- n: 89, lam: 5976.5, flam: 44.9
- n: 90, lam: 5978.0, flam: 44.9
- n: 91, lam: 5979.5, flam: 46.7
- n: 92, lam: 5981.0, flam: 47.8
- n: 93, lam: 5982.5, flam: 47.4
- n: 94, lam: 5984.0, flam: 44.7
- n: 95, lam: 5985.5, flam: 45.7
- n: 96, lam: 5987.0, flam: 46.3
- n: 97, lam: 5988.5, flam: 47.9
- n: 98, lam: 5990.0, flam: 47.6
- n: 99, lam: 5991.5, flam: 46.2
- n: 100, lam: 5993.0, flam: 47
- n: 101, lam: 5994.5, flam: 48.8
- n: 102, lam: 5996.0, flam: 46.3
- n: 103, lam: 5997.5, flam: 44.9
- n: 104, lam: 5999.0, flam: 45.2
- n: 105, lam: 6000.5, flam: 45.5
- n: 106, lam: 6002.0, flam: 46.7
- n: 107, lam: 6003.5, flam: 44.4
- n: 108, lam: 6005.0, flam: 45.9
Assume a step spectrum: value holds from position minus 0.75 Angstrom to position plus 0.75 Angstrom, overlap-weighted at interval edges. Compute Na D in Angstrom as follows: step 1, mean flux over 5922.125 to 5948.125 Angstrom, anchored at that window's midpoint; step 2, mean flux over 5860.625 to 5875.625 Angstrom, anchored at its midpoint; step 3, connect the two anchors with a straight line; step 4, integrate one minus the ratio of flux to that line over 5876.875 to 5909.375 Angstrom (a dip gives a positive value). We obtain 4.0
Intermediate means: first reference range 46.4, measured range 40.8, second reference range 46.5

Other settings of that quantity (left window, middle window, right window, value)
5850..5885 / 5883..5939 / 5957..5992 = 3.9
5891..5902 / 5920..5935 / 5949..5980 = -1.8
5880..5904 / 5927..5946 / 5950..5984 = -1.3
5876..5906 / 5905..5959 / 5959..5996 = -3.8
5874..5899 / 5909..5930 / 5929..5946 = -1.2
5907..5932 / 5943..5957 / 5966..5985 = 0.0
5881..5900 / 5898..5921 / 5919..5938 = -2.6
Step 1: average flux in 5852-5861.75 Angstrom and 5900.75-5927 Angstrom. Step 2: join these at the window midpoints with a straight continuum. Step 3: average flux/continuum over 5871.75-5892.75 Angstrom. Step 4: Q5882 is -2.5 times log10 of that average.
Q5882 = 0.11 mag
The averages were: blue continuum 45.2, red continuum 46.6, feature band 41.5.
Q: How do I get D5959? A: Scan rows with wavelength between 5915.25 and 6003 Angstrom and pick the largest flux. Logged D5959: 49.1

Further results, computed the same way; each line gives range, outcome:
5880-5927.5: 48.3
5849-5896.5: 48.8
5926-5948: 48.2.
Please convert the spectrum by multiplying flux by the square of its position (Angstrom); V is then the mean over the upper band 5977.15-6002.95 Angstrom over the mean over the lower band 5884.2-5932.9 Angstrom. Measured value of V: 1.1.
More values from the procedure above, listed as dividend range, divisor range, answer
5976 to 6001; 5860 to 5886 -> 1.05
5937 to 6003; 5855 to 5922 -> 1.10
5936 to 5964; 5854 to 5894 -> 1.11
